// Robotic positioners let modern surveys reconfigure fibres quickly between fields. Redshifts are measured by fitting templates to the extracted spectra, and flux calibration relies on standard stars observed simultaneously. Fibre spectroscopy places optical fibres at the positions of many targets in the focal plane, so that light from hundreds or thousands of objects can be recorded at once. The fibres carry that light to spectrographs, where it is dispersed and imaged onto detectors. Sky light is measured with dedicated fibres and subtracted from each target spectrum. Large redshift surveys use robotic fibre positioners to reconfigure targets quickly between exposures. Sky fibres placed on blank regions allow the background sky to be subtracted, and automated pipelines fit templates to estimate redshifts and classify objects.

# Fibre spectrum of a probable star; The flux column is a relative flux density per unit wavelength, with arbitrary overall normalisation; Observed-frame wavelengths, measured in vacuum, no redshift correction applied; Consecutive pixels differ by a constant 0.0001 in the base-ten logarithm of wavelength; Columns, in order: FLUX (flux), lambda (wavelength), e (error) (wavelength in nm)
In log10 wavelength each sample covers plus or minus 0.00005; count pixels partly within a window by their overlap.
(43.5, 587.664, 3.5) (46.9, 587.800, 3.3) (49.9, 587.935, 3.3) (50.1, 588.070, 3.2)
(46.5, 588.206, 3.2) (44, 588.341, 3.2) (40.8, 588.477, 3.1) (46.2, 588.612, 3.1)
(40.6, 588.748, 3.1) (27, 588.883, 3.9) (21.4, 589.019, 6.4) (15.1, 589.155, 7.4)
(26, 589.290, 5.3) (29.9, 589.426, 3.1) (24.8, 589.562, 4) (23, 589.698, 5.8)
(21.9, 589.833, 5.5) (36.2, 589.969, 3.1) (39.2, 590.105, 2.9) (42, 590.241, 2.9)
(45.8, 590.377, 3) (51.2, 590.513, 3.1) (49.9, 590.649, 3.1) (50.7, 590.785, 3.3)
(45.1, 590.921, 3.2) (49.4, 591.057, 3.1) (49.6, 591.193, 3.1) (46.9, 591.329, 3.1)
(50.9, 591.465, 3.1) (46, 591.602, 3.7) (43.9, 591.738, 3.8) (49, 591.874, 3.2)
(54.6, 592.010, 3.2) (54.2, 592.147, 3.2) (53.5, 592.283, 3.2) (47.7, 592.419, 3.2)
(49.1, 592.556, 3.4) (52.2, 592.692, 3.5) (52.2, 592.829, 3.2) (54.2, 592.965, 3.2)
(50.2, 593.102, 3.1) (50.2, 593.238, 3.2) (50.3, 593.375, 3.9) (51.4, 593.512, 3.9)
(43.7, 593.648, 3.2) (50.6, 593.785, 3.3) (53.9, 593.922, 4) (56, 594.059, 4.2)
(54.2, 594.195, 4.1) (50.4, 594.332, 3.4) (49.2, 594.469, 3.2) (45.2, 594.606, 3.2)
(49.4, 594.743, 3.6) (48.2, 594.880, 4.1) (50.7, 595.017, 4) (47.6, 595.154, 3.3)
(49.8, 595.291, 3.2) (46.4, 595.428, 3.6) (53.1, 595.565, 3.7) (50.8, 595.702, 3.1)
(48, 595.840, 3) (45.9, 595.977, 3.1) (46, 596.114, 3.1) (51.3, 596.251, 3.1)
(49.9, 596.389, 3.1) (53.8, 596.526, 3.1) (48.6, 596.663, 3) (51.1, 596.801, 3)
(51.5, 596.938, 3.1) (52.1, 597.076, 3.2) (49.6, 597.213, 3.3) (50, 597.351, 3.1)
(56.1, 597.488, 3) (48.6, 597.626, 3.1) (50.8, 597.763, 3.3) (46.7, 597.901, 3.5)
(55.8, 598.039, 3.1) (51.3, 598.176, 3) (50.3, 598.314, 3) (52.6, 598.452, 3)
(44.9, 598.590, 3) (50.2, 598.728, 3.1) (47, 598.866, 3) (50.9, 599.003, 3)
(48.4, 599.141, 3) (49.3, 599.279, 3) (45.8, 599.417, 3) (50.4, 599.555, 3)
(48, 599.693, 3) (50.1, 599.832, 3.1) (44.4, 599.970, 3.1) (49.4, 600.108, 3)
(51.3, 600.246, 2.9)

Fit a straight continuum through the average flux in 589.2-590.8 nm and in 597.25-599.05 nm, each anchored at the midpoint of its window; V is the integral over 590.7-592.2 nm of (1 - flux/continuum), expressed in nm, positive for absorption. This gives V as -0.41 nm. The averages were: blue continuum 36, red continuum 50.4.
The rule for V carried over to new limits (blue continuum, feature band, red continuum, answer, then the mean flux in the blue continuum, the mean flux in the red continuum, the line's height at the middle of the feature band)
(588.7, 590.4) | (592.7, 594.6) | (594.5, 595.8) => -0.32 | 29.7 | 49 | 43.8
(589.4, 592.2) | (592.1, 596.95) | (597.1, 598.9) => -0.35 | 43.2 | 50.4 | 46.9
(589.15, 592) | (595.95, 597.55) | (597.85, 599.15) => -0.09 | 40.7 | 49.9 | 47.9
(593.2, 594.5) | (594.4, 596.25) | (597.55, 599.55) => 0.07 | 51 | 49.5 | 50.6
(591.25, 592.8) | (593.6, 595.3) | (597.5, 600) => -0.01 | 49.9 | 49.4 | 49.7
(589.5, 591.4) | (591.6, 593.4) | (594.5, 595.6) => -0.25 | 41.2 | 48.7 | 44.5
